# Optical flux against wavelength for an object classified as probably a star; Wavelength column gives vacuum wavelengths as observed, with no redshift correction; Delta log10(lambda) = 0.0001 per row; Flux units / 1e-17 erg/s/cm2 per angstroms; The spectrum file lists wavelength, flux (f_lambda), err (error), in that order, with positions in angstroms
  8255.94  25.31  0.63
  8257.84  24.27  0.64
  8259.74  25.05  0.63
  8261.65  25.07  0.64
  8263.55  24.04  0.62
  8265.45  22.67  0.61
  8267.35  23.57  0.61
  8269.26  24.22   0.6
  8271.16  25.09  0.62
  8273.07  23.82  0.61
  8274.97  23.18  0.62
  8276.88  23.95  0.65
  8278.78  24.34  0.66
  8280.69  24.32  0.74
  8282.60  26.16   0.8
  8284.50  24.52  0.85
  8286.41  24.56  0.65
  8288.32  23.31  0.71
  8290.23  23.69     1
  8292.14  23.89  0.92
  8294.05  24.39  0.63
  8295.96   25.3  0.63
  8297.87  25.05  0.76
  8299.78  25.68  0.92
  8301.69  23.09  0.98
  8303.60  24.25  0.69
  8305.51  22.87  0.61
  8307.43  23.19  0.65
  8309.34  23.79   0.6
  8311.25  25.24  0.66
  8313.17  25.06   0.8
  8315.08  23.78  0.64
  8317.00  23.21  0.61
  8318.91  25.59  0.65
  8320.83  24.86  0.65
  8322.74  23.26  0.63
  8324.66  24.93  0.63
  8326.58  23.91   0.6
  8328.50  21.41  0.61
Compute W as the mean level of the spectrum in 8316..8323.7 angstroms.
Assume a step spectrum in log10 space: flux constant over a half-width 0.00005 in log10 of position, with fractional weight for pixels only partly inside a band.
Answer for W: 24.2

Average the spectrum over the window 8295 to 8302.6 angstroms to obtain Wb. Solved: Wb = 24.8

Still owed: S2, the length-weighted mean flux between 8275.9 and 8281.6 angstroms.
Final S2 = 24.2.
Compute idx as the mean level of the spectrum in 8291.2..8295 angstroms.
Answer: 24.1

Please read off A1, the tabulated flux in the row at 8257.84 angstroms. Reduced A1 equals 24.27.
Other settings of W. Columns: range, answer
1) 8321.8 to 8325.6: 24.1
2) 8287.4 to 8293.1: 23.6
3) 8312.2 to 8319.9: 24.4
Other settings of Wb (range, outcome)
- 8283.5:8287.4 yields 24.6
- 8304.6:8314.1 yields 24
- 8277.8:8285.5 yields 24.8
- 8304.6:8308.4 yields 23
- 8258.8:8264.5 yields 24.7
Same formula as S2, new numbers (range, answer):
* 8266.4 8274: 24.2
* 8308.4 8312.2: 24.5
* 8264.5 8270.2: 23.5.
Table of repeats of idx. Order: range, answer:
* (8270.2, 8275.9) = 24.1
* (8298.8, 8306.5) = 24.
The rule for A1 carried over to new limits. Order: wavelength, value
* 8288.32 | 23.31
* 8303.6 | 24.25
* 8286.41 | 24.56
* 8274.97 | 23.18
